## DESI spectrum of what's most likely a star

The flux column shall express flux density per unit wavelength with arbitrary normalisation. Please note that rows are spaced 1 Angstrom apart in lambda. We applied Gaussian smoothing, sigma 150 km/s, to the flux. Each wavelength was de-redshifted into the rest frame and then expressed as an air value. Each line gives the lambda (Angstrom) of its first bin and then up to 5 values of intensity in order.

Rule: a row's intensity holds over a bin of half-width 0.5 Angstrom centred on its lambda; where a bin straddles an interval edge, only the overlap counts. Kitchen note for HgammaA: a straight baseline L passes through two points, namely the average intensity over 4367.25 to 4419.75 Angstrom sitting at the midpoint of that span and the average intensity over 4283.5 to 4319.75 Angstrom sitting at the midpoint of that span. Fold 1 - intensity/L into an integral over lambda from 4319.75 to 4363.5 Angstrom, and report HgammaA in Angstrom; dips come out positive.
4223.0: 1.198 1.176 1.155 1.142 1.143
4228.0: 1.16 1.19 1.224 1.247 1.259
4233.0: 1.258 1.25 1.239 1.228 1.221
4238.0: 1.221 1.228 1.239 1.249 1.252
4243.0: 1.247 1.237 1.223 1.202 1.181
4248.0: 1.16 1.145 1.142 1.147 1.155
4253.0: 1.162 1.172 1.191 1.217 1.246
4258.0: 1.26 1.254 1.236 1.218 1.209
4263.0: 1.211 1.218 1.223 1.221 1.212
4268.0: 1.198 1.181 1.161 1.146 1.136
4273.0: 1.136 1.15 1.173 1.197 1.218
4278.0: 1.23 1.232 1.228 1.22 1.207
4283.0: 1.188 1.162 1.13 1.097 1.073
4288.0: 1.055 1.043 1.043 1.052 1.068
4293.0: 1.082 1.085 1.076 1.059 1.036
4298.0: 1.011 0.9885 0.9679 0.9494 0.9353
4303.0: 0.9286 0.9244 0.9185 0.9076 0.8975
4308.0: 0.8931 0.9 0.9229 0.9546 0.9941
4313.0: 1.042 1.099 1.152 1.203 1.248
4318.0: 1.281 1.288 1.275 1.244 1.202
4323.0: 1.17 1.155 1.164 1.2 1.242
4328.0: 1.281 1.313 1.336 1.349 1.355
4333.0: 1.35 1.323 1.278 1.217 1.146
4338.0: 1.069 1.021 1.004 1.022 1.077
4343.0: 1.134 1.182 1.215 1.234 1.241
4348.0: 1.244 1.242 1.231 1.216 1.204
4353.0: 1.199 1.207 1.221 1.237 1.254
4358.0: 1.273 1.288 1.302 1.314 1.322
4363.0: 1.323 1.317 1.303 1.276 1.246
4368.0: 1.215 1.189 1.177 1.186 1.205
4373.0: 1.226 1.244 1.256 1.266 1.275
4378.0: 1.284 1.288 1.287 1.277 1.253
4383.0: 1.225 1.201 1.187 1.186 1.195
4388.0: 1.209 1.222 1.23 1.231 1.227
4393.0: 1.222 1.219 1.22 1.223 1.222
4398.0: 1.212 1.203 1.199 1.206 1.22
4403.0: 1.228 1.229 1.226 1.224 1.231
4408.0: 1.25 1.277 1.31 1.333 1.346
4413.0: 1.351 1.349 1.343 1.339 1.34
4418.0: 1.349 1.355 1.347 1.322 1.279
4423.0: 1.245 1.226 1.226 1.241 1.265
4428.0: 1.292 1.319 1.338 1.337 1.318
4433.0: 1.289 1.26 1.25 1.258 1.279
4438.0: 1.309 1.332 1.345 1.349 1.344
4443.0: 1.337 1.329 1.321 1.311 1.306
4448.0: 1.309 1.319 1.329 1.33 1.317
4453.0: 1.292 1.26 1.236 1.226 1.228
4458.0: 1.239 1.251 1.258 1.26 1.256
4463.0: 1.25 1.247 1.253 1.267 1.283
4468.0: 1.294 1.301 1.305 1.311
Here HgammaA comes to -3.6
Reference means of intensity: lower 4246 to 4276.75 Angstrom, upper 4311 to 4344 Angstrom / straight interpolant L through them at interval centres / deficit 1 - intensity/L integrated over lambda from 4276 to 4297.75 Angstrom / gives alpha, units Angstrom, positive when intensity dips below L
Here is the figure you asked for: 1.2 Angstrom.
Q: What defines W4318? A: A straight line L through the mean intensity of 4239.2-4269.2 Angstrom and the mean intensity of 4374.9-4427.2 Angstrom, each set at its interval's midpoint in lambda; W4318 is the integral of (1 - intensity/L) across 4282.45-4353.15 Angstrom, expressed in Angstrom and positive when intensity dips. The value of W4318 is 6.1 Angstrom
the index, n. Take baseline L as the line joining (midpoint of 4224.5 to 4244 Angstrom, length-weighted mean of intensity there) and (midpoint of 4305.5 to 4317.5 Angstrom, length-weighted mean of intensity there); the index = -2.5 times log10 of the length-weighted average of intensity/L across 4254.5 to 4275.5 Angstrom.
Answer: -0.06 mag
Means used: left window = 1.22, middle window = 1.2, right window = 1.02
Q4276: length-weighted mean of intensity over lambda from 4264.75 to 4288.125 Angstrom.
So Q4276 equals 1.18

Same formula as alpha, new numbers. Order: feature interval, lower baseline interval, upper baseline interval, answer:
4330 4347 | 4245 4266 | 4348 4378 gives 0.6 Angstrom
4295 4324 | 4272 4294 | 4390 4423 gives 2.9 Angstrom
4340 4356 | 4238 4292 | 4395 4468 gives 0.6 Angstrom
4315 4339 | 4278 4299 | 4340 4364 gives -1.3 Angstrom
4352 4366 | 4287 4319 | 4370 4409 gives -1.4 Angstrom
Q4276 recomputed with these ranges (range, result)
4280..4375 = 1.16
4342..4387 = 1.24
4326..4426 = 1.24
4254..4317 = 1.11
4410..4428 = 1.31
